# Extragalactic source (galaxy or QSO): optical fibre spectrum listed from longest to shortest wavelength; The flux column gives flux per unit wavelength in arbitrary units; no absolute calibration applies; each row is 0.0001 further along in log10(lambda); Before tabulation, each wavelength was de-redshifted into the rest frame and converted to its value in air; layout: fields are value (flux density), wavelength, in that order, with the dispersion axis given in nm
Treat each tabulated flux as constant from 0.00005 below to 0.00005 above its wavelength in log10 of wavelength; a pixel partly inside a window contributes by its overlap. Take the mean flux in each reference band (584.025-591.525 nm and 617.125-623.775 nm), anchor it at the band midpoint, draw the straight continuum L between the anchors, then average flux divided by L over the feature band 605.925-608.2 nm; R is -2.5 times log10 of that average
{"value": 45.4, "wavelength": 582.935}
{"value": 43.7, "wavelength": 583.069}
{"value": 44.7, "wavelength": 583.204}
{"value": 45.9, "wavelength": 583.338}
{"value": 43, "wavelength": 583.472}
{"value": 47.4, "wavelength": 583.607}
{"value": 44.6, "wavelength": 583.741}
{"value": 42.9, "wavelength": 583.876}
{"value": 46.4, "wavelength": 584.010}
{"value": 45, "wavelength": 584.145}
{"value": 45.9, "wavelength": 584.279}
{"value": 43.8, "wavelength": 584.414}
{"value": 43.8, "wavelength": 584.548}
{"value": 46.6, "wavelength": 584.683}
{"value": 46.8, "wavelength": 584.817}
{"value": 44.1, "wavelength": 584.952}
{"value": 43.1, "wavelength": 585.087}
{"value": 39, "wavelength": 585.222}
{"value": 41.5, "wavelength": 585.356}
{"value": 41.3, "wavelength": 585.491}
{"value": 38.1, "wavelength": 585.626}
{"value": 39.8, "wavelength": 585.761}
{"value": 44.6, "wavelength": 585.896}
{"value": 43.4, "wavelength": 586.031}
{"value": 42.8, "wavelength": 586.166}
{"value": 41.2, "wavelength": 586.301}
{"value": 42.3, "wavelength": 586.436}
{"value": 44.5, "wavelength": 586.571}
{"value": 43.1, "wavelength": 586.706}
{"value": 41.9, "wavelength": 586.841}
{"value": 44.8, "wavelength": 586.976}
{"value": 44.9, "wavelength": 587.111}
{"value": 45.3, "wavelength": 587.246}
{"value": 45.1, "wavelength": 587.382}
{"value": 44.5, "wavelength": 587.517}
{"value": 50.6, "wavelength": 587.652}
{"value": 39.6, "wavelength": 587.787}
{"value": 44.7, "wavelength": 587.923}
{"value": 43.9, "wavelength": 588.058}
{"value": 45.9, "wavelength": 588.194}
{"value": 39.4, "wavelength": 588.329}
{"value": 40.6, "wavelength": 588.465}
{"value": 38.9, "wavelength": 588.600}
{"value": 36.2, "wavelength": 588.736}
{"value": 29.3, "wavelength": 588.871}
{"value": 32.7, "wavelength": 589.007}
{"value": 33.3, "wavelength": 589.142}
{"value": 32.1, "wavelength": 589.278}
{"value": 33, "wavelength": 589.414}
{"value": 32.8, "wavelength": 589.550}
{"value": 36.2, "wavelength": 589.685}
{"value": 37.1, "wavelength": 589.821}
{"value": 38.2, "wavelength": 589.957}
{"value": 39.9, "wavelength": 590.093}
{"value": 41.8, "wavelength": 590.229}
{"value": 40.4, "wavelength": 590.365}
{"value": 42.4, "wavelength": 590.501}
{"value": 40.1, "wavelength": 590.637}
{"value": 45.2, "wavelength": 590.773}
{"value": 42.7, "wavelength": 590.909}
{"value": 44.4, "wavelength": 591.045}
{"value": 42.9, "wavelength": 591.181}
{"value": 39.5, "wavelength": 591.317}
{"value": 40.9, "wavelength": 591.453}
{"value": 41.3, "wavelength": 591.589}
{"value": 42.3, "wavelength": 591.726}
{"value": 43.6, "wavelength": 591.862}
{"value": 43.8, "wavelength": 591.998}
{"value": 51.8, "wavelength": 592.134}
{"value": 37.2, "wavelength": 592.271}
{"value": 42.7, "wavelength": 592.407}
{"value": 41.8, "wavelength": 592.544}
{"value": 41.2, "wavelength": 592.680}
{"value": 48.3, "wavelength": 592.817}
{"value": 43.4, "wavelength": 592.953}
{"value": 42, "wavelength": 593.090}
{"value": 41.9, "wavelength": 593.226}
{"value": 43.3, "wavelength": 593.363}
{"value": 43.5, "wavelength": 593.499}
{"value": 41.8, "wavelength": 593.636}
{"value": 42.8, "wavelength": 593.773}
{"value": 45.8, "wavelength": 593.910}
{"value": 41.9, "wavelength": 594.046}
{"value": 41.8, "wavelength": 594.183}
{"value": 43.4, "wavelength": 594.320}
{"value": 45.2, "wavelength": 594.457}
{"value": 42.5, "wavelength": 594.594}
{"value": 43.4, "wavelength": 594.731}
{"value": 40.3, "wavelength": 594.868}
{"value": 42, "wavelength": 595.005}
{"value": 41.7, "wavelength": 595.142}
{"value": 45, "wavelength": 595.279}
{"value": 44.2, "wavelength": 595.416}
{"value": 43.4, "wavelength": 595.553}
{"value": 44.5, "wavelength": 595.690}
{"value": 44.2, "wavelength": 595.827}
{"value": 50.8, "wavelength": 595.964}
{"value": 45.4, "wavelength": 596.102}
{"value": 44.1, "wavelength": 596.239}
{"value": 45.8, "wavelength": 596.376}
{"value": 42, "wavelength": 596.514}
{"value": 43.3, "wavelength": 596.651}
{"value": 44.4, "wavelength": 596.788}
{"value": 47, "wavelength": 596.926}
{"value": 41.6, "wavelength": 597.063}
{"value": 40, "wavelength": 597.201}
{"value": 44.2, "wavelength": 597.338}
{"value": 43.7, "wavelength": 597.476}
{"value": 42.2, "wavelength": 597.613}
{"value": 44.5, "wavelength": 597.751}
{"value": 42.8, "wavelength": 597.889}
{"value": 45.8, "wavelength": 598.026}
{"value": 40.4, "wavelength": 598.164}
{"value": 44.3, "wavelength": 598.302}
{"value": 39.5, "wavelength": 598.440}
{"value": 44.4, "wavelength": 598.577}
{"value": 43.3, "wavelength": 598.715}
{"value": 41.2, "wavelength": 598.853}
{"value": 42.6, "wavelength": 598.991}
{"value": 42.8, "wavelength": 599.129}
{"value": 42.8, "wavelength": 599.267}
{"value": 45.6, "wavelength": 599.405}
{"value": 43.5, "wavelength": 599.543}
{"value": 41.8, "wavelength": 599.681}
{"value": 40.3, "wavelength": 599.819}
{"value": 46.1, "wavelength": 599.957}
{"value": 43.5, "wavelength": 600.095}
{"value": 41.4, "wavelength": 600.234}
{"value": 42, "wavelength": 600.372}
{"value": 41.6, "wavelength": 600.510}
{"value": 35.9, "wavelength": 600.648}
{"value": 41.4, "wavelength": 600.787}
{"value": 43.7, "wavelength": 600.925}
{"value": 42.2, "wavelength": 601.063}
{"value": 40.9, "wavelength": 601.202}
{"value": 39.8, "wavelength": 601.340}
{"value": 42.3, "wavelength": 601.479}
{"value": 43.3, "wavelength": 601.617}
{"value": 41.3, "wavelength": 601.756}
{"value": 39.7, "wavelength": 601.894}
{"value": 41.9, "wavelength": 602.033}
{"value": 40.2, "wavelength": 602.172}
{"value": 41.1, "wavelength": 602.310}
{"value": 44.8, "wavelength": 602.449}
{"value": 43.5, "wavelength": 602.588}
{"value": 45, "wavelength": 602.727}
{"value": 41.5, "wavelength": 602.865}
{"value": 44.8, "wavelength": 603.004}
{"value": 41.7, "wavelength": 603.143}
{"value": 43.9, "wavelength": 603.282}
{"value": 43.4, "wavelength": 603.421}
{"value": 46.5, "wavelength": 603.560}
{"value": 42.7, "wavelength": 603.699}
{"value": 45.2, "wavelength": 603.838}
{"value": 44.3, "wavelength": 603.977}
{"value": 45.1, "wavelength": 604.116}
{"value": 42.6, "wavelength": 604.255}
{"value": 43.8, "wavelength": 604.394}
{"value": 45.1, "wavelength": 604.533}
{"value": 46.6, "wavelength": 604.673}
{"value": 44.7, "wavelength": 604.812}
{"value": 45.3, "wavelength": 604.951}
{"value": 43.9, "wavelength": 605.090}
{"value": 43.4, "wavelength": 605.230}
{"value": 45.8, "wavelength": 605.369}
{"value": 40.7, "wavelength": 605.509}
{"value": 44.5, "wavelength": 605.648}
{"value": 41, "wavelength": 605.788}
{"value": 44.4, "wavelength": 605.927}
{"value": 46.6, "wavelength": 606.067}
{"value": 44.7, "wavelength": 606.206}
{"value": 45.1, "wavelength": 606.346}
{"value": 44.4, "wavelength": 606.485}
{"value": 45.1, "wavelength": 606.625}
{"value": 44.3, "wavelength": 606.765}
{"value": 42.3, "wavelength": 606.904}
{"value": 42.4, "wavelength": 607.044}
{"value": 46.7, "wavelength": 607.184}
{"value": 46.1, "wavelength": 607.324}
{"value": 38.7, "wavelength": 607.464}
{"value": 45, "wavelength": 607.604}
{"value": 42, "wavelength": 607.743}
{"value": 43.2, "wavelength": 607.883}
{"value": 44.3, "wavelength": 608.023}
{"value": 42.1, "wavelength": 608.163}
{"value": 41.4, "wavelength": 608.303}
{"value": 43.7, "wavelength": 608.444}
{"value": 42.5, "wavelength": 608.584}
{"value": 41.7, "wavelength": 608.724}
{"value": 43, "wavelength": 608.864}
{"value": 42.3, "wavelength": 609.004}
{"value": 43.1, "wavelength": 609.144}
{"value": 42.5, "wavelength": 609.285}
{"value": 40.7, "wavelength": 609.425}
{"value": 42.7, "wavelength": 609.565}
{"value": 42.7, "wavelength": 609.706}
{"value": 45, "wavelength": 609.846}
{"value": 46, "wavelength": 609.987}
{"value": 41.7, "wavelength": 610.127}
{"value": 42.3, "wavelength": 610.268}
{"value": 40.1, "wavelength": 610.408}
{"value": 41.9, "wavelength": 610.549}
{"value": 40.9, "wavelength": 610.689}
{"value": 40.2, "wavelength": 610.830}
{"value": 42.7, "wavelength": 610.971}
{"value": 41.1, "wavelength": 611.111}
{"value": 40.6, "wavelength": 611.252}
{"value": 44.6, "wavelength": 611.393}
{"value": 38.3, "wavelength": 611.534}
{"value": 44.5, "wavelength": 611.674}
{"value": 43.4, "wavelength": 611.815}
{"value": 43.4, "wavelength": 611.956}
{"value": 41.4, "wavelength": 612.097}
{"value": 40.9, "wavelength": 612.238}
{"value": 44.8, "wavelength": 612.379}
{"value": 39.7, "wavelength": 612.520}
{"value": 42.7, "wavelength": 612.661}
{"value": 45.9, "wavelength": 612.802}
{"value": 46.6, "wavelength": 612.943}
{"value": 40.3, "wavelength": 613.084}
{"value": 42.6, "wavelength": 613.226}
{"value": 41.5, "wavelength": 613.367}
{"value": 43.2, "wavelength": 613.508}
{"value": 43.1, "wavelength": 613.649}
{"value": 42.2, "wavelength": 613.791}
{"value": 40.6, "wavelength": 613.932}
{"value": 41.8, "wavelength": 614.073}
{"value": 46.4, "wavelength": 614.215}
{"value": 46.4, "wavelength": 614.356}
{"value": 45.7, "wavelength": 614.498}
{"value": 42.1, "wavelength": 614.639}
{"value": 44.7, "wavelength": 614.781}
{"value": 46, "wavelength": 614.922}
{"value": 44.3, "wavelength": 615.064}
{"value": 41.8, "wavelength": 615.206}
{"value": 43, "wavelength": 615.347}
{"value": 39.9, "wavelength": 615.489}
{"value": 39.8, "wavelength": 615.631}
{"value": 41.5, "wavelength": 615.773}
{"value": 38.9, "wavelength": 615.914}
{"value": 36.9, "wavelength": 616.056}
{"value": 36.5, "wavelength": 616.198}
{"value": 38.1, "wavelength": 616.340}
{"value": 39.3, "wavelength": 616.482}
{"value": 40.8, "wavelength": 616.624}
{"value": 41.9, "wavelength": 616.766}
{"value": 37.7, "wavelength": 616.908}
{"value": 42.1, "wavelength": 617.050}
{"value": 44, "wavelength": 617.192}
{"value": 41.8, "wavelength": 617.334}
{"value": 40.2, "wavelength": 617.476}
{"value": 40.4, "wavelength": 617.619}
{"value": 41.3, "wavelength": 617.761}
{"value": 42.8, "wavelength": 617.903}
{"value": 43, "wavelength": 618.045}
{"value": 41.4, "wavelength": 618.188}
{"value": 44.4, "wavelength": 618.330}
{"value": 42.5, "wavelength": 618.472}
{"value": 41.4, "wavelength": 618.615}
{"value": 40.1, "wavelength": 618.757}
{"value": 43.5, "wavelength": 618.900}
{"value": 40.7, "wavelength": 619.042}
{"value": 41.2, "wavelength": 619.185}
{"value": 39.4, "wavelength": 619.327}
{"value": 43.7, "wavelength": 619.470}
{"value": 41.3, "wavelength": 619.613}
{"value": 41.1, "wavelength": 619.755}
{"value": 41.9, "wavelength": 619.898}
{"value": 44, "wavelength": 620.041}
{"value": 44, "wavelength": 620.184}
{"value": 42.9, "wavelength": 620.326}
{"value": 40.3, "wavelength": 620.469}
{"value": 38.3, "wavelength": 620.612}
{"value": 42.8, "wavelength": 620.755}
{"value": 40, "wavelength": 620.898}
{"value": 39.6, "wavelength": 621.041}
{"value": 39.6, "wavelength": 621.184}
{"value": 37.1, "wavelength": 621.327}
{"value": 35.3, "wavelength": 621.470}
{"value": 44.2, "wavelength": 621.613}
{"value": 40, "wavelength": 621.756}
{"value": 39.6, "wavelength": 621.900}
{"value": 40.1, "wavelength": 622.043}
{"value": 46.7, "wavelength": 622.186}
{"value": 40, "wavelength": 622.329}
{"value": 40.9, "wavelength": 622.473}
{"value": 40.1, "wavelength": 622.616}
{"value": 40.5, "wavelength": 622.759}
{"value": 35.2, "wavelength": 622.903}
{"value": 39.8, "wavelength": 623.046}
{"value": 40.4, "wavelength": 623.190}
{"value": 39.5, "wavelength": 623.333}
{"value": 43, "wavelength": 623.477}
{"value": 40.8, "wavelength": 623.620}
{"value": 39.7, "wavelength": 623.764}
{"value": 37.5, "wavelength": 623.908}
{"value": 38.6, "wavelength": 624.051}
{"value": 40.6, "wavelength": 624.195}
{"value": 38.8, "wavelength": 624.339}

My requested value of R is -0.07 mag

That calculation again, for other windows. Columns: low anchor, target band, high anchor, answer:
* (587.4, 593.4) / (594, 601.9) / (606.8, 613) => -0.036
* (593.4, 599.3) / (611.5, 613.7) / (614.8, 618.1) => -0.032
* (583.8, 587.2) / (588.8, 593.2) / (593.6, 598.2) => 0.086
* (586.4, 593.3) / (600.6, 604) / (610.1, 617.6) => -0.022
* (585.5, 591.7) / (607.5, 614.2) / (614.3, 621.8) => -0.034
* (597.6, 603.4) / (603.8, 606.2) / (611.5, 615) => -0.040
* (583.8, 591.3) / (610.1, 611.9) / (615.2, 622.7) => -0.017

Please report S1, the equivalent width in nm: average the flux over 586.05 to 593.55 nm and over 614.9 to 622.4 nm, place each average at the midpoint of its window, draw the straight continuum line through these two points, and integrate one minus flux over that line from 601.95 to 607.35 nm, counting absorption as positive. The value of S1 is -0.36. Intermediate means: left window 41.3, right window 41.1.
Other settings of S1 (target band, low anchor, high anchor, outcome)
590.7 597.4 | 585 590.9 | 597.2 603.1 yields -0.30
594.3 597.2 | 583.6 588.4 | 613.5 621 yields -0.06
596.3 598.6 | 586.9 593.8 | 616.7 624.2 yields -0.12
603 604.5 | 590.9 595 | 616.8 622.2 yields -0.06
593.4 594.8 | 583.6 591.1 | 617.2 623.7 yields -0.06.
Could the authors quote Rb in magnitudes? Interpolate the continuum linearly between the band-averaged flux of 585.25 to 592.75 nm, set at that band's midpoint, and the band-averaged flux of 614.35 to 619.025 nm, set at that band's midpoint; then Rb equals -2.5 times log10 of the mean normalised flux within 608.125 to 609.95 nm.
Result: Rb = -0.03 mag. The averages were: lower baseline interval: 41.1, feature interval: 42.6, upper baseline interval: 41.6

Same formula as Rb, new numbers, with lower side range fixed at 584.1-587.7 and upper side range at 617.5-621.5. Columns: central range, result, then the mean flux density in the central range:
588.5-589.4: 0.27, 34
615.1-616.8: 0.04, 39.9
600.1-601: 0.04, 41.2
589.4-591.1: 0.09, 39.7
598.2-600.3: 0.00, 42.8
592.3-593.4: 0.01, 42.9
